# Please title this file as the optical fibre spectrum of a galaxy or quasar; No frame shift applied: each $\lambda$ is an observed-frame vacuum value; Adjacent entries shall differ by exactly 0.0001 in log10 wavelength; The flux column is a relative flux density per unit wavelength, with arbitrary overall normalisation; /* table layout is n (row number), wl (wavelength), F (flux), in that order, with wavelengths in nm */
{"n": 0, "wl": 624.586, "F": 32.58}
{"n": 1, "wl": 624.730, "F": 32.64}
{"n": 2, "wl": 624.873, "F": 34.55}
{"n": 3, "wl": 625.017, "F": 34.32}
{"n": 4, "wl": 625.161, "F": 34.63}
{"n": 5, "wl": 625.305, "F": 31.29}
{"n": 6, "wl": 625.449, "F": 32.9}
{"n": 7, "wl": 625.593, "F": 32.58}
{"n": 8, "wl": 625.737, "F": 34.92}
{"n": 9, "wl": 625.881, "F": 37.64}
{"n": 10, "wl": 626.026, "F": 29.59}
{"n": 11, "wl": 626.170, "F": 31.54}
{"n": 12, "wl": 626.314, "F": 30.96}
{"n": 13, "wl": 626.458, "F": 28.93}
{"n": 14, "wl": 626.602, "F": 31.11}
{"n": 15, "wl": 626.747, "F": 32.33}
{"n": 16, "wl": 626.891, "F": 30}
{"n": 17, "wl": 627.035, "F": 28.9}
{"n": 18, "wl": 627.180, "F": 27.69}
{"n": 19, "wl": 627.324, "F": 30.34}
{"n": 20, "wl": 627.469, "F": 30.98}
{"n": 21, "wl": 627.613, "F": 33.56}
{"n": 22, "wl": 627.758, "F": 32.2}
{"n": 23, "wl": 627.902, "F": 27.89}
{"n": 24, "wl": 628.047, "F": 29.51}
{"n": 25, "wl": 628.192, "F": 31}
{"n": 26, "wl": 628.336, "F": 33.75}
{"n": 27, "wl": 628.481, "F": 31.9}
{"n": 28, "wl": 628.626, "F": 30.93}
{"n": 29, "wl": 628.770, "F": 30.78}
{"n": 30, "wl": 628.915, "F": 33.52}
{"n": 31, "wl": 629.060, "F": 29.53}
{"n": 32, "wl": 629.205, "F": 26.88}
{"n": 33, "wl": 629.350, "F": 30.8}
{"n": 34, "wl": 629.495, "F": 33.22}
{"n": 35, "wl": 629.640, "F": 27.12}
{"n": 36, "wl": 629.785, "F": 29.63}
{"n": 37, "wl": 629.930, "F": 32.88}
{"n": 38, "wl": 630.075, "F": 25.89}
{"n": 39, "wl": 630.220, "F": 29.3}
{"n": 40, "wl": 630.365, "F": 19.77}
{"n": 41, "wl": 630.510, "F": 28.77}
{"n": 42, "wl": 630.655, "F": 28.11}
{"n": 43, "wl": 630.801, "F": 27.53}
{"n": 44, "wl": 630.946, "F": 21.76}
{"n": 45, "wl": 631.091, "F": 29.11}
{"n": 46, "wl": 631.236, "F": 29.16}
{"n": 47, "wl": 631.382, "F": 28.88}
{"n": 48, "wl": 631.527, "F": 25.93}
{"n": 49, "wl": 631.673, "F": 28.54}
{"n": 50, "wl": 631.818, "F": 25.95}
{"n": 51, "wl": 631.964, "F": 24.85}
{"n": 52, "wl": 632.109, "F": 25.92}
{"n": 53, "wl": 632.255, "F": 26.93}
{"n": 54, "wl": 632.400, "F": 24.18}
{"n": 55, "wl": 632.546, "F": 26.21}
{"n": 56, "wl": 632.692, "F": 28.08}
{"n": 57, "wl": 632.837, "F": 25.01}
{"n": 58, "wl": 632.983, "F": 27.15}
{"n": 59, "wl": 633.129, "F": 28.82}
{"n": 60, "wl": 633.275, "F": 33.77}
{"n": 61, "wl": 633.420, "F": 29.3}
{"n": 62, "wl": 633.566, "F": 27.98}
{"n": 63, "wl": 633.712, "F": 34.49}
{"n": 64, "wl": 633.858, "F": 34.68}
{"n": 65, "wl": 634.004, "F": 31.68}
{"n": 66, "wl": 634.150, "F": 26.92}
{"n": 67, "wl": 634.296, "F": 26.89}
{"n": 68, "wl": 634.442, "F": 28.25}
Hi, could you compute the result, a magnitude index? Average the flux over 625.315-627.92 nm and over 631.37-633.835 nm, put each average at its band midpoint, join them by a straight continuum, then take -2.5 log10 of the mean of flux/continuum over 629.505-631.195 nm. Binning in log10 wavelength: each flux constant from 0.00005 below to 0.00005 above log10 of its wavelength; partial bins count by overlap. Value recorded 0.06 mag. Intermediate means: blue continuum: 31.4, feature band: 27.5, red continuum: 27.9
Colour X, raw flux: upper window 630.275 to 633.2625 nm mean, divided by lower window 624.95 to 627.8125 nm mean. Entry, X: 0.84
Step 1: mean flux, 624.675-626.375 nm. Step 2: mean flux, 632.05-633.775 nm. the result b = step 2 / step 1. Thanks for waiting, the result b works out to 0.85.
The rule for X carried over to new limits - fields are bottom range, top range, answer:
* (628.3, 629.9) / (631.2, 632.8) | 0.87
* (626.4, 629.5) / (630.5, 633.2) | 0.88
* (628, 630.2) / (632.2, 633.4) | 0.91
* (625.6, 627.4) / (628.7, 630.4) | 0.94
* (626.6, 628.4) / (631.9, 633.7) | 0.90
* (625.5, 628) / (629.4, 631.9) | 0.89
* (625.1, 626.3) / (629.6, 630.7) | 0.84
